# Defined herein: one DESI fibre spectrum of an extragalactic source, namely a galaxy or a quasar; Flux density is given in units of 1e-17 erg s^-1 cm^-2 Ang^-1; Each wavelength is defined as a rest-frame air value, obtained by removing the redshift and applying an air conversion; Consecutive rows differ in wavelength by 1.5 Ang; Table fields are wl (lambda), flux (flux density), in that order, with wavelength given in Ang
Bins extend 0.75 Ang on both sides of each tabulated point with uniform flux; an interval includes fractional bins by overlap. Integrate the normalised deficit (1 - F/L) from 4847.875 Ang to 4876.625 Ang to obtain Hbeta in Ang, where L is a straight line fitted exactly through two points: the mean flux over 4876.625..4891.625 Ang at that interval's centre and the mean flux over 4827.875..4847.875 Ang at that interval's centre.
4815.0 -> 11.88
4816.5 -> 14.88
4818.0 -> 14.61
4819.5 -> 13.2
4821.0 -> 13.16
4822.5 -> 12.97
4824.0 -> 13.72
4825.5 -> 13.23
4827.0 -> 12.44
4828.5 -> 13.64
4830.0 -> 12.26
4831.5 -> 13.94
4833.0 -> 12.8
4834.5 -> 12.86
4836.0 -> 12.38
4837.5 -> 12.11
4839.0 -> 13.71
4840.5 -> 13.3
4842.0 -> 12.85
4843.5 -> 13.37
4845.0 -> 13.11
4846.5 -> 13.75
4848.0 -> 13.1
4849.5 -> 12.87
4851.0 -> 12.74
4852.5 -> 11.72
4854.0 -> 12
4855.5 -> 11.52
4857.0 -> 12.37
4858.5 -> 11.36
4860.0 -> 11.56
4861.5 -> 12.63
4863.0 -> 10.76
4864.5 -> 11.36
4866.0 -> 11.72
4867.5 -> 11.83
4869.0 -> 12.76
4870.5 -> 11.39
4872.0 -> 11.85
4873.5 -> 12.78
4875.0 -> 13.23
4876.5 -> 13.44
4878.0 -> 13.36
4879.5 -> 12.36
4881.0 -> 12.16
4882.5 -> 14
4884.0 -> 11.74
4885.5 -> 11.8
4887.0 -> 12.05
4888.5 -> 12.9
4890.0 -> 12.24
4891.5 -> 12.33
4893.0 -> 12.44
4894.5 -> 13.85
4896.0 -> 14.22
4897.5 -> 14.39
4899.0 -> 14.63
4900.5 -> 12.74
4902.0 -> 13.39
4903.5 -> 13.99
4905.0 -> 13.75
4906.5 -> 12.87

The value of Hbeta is 1.6 Ang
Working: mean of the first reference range 13.1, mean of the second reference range 12.5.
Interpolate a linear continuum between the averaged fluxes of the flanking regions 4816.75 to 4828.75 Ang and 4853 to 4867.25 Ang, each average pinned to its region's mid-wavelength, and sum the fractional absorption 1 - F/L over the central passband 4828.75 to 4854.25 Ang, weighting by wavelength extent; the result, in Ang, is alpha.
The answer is -0.7 Ang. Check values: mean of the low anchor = 13.4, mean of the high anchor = 11.7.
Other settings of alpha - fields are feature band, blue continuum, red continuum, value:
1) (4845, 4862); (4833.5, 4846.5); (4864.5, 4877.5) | 0.5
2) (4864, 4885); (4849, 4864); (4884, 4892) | -0.6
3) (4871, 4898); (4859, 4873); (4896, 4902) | 0.3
